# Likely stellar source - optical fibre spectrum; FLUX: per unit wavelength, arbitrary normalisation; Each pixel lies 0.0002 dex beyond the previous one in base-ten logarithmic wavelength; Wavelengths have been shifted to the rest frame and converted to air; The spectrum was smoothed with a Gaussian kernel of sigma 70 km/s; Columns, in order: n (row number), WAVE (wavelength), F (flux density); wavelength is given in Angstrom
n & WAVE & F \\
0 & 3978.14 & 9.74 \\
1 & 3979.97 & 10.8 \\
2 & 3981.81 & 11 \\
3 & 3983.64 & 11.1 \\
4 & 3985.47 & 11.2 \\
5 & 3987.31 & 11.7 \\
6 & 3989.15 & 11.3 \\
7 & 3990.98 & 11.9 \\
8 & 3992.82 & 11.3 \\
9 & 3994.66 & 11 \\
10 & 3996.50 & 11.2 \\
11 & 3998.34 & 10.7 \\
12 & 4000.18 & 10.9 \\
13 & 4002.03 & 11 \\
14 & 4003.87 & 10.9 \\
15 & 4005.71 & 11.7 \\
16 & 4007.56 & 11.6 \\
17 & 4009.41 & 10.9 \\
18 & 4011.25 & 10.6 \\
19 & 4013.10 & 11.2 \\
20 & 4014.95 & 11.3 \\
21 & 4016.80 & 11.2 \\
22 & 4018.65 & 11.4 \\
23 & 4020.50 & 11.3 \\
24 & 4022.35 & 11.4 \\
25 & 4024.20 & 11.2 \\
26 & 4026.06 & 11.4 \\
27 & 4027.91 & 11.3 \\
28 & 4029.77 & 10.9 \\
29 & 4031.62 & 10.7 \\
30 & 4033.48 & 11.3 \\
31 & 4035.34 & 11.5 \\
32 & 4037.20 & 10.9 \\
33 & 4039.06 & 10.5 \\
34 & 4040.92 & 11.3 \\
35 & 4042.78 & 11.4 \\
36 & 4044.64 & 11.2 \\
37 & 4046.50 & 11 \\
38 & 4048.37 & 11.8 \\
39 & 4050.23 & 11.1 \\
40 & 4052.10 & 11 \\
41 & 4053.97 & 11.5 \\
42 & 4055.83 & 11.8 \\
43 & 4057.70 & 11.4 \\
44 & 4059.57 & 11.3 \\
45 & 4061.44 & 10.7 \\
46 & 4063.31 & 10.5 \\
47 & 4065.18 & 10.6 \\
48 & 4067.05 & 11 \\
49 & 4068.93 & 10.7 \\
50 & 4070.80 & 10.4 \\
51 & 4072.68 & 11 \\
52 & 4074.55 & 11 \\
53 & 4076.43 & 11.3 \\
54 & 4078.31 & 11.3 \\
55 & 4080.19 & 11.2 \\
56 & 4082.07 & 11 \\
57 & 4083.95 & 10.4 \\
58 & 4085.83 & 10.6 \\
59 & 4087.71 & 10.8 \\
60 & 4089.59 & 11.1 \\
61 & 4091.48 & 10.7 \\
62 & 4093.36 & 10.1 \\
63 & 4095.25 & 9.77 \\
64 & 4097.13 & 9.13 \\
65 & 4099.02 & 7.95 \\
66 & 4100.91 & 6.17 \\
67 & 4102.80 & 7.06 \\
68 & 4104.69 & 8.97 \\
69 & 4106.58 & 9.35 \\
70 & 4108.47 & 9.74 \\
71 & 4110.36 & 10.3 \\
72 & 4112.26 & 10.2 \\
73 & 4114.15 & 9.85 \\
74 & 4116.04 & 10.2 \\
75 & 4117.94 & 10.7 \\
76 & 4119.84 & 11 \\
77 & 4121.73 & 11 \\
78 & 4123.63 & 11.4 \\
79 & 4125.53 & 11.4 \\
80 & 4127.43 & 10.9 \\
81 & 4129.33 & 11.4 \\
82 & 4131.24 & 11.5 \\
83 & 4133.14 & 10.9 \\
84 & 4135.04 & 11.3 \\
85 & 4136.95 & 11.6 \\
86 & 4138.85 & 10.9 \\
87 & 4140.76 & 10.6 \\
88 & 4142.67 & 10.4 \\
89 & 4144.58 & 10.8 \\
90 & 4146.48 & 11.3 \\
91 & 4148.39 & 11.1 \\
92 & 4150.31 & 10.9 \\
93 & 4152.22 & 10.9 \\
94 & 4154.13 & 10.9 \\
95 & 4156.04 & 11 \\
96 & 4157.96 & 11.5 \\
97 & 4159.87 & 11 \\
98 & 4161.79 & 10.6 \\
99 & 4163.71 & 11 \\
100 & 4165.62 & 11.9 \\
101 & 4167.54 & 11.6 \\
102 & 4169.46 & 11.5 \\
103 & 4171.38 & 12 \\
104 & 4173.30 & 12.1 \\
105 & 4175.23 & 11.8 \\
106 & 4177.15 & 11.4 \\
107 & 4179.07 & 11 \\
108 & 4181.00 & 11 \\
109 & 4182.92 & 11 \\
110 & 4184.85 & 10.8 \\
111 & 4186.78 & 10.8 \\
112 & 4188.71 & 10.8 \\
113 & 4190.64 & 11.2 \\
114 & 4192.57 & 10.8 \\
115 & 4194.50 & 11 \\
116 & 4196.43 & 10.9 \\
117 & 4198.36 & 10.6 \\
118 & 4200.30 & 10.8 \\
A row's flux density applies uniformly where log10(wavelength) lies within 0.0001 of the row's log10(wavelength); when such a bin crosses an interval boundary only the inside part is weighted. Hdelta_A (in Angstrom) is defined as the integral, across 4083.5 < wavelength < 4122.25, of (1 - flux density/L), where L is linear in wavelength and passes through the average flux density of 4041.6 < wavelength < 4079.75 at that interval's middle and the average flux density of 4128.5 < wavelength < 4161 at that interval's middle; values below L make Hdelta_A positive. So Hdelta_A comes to 4.7 Angstrom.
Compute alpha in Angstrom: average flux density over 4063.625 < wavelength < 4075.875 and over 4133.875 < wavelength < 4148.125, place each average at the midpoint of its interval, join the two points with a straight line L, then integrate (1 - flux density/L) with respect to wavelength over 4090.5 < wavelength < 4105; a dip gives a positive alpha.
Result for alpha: 2.9 Angstrom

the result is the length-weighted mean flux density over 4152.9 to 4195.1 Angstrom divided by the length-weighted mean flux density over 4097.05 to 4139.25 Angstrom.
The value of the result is 1.11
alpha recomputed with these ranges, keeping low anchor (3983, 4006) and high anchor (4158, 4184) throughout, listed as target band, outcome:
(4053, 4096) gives 1.6 Angstrom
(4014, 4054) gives 0.2 Angstrom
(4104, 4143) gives 2.3 Angstrom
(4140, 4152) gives 0.5 Angstrom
